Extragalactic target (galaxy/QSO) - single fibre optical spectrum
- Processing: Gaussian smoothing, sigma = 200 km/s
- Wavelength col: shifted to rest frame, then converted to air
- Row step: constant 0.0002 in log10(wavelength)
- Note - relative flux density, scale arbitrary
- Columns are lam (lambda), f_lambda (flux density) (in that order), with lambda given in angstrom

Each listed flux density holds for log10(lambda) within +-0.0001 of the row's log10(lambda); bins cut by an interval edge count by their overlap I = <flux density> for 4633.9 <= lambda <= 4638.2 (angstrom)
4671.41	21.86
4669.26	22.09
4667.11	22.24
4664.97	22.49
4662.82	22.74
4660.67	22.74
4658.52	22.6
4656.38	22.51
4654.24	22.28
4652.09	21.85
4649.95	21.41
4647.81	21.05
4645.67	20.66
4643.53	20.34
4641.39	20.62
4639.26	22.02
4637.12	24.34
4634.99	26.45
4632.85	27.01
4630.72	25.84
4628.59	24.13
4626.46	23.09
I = 25.4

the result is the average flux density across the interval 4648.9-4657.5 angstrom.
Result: 22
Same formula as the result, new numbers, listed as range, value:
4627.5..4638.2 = 25.5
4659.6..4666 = 22.6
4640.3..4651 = 20.8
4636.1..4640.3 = 23.2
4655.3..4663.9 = 22.6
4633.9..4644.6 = 22.8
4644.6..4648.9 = 20.9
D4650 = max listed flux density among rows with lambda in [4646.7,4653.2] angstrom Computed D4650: 21.85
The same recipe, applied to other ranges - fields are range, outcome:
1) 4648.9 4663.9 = 22.74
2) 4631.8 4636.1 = 27.01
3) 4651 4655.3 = 22.28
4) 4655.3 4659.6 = 22.6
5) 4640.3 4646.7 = 20.66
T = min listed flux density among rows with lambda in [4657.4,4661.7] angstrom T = 22.6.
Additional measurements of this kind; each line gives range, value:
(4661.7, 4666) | 22.49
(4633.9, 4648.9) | 20.34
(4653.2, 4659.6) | 22.28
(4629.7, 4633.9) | 25.84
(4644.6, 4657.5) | 20.66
